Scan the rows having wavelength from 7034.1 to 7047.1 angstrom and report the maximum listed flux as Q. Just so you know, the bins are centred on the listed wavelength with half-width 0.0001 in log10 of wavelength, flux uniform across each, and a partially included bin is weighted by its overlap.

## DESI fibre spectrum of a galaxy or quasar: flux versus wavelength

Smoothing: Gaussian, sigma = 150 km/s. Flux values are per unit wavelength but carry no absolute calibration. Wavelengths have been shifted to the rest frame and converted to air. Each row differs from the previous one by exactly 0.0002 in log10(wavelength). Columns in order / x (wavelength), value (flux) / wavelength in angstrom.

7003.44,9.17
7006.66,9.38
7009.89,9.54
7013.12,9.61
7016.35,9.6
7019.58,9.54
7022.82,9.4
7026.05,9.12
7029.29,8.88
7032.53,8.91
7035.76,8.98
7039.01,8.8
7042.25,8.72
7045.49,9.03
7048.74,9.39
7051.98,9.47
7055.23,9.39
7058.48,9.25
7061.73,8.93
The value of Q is 9.03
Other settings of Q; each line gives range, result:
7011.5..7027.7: 9.61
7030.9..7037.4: 8.98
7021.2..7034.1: 9.4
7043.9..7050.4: 9.39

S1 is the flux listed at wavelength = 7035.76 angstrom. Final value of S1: 8.98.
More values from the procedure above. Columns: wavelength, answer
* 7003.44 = 9.17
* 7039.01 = 8.8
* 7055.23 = 9.39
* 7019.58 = 9.54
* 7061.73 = 8.93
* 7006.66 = 9.38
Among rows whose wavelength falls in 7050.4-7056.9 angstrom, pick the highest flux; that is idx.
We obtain 9.47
